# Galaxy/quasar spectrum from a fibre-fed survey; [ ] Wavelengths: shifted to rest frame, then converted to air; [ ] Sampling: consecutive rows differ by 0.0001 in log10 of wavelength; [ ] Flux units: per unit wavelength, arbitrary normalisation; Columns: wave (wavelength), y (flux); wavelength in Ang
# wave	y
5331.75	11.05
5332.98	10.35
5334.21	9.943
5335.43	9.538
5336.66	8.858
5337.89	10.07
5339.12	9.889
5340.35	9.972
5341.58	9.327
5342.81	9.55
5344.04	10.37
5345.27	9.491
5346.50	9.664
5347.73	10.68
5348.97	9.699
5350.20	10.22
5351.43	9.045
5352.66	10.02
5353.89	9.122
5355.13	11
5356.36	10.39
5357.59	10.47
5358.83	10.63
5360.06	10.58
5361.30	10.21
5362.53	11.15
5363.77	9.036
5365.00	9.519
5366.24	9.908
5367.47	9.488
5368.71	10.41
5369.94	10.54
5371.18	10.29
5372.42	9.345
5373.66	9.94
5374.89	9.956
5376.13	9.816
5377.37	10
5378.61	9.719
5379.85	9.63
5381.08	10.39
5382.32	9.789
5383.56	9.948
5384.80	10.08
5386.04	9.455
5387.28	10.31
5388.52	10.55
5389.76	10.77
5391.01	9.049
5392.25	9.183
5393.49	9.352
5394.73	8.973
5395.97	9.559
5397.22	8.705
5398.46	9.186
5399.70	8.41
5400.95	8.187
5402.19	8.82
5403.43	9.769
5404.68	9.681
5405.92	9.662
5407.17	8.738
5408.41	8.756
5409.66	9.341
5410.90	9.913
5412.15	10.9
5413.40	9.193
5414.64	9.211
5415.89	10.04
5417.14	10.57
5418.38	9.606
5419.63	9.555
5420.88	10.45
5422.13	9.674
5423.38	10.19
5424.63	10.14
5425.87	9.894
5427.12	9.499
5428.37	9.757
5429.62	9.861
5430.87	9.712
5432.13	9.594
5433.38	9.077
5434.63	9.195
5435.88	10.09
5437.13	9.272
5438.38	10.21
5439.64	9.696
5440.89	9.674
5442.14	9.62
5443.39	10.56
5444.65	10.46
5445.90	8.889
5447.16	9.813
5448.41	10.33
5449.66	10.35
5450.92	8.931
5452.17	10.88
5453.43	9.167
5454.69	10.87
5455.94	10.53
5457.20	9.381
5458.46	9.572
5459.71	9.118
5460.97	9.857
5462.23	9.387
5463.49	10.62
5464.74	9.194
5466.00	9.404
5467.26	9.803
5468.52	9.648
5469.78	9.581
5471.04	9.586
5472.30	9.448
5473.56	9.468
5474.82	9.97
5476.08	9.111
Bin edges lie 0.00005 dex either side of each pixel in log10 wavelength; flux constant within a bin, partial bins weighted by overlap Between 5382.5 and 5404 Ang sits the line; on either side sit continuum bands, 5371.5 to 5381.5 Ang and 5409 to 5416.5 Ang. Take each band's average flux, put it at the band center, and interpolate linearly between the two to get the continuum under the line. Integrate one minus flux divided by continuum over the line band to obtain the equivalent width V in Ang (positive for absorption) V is 0.82 Ang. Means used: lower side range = 9.86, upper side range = 9.76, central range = 9.44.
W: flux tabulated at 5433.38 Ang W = 9.077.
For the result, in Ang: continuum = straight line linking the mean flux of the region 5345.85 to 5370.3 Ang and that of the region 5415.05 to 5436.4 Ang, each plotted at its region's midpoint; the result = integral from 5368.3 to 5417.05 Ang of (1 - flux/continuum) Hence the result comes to 1.5 Ang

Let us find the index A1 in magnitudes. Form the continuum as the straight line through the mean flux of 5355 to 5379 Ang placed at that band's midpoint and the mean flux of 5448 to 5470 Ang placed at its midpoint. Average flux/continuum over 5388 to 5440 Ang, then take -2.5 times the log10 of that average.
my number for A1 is 0.043 mag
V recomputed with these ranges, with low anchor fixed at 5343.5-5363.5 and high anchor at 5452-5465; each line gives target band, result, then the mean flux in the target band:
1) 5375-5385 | 0.16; 9.92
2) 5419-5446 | 0.36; 9.79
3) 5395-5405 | 1.00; 9.01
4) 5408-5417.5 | 0.23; 9.73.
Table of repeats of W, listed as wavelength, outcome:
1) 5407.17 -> 8.738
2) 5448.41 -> 10.33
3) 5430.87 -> 9.712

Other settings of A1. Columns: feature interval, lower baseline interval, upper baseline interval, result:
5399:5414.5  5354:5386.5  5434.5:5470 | 0.075 mag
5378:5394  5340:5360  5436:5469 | 0.007 mag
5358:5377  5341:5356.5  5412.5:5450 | -0.021 mag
